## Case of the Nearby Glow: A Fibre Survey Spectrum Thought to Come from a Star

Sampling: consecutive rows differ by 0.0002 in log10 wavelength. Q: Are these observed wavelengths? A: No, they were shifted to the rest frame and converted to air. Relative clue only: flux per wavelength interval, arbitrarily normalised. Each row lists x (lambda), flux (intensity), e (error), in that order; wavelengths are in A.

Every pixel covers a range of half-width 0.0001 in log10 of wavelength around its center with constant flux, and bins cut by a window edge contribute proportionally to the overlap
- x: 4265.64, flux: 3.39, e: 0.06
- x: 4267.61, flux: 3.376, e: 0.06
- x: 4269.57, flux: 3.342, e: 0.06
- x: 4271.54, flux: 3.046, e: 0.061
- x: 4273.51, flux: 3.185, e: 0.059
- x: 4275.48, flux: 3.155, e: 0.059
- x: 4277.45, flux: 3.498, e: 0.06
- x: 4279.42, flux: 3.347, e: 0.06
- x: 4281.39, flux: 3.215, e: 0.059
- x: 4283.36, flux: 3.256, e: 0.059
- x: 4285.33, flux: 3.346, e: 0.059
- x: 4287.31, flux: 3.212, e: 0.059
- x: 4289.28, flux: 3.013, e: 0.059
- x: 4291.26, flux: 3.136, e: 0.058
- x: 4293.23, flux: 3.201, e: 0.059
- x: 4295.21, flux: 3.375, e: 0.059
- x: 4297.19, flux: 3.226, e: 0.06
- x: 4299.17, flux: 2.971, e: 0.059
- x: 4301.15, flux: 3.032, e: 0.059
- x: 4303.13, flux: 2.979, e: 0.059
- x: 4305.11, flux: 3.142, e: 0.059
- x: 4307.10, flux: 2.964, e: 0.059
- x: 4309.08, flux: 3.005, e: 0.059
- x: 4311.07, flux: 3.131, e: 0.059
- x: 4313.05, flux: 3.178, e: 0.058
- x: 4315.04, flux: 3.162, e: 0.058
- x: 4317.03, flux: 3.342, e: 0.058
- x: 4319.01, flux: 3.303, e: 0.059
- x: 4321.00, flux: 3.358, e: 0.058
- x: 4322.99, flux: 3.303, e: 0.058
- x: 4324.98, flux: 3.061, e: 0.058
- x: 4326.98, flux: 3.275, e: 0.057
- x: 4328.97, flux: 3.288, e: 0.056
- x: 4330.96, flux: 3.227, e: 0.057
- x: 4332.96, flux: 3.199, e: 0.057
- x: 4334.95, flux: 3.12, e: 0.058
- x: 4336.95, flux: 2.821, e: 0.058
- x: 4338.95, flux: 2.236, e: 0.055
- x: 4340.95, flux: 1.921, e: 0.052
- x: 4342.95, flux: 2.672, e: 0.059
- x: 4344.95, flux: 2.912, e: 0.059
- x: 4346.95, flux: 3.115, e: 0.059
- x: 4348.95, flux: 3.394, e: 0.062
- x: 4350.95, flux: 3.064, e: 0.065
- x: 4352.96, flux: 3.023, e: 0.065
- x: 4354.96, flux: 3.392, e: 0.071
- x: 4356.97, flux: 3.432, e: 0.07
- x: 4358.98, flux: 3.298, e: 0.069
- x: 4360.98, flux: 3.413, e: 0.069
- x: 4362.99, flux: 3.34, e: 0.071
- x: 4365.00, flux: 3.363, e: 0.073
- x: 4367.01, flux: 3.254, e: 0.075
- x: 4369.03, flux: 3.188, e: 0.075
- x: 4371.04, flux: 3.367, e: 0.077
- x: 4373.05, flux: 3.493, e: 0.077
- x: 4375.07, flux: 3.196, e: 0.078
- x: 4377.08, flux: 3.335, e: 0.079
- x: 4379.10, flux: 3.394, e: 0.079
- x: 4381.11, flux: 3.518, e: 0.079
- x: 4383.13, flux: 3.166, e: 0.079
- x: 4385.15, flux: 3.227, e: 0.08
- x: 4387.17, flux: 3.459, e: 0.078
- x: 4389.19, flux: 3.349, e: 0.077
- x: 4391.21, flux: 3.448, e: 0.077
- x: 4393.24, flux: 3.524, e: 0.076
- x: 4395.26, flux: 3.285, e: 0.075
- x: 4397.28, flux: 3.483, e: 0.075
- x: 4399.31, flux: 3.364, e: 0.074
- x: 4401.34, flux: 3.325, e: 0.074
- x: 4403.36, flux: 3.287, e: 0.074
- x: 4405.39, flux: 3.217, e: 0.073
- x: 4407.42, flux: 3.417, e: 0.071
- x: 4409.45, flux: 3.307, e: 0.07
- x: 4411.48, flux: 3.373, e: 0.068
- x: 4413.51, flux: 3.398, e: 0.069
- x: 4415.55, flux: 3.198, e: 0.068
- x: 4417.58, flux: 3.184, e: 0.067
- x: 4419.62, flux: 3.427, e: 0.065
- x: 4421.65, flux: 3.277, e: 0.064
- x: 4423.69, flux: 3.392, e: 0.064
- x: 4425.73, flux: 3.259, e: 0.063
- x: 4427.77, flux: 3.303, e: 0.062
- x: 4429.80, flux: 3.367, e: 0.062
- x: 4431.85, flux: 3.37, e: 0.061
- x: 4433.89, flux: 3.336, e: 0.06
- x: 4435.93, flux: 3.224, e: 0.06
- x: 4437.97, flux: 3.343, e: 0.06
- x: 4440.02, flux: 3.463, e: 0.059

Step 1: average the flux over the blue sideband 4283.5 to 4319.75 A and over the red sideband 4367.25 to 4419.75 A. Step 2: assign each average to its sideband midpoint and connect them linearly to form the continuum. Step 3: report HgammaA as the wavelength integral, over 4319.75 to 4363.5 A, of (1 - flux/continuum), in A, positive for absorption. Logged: 2.0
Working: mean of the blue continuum 3.15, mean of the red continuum 3.34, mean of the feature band 3.08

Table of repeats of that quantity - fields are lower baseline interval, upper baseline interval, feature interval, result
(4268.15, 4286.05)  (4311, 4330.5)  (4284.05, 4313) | 1.2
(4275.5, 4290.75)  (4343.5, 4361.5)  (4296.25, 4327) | 0.9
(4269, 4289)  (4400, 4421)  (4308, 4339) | 1.1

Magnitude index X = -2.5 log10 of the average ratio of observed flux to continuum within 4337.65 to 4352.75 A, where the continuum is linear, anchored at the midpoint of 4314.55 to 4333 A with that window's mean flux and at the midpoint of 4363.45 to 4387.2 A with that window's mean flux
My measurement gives 0.184 mag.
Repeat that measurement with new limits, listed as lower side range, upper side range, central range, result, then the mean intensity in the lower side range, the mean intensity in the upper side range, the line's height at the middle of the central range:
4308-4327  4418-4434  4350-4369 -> -0.01 mag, 3.21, 3.33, 3.26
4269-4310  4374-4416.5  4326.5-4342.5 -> 0.13 mag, 3.17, 3.35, 3.25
